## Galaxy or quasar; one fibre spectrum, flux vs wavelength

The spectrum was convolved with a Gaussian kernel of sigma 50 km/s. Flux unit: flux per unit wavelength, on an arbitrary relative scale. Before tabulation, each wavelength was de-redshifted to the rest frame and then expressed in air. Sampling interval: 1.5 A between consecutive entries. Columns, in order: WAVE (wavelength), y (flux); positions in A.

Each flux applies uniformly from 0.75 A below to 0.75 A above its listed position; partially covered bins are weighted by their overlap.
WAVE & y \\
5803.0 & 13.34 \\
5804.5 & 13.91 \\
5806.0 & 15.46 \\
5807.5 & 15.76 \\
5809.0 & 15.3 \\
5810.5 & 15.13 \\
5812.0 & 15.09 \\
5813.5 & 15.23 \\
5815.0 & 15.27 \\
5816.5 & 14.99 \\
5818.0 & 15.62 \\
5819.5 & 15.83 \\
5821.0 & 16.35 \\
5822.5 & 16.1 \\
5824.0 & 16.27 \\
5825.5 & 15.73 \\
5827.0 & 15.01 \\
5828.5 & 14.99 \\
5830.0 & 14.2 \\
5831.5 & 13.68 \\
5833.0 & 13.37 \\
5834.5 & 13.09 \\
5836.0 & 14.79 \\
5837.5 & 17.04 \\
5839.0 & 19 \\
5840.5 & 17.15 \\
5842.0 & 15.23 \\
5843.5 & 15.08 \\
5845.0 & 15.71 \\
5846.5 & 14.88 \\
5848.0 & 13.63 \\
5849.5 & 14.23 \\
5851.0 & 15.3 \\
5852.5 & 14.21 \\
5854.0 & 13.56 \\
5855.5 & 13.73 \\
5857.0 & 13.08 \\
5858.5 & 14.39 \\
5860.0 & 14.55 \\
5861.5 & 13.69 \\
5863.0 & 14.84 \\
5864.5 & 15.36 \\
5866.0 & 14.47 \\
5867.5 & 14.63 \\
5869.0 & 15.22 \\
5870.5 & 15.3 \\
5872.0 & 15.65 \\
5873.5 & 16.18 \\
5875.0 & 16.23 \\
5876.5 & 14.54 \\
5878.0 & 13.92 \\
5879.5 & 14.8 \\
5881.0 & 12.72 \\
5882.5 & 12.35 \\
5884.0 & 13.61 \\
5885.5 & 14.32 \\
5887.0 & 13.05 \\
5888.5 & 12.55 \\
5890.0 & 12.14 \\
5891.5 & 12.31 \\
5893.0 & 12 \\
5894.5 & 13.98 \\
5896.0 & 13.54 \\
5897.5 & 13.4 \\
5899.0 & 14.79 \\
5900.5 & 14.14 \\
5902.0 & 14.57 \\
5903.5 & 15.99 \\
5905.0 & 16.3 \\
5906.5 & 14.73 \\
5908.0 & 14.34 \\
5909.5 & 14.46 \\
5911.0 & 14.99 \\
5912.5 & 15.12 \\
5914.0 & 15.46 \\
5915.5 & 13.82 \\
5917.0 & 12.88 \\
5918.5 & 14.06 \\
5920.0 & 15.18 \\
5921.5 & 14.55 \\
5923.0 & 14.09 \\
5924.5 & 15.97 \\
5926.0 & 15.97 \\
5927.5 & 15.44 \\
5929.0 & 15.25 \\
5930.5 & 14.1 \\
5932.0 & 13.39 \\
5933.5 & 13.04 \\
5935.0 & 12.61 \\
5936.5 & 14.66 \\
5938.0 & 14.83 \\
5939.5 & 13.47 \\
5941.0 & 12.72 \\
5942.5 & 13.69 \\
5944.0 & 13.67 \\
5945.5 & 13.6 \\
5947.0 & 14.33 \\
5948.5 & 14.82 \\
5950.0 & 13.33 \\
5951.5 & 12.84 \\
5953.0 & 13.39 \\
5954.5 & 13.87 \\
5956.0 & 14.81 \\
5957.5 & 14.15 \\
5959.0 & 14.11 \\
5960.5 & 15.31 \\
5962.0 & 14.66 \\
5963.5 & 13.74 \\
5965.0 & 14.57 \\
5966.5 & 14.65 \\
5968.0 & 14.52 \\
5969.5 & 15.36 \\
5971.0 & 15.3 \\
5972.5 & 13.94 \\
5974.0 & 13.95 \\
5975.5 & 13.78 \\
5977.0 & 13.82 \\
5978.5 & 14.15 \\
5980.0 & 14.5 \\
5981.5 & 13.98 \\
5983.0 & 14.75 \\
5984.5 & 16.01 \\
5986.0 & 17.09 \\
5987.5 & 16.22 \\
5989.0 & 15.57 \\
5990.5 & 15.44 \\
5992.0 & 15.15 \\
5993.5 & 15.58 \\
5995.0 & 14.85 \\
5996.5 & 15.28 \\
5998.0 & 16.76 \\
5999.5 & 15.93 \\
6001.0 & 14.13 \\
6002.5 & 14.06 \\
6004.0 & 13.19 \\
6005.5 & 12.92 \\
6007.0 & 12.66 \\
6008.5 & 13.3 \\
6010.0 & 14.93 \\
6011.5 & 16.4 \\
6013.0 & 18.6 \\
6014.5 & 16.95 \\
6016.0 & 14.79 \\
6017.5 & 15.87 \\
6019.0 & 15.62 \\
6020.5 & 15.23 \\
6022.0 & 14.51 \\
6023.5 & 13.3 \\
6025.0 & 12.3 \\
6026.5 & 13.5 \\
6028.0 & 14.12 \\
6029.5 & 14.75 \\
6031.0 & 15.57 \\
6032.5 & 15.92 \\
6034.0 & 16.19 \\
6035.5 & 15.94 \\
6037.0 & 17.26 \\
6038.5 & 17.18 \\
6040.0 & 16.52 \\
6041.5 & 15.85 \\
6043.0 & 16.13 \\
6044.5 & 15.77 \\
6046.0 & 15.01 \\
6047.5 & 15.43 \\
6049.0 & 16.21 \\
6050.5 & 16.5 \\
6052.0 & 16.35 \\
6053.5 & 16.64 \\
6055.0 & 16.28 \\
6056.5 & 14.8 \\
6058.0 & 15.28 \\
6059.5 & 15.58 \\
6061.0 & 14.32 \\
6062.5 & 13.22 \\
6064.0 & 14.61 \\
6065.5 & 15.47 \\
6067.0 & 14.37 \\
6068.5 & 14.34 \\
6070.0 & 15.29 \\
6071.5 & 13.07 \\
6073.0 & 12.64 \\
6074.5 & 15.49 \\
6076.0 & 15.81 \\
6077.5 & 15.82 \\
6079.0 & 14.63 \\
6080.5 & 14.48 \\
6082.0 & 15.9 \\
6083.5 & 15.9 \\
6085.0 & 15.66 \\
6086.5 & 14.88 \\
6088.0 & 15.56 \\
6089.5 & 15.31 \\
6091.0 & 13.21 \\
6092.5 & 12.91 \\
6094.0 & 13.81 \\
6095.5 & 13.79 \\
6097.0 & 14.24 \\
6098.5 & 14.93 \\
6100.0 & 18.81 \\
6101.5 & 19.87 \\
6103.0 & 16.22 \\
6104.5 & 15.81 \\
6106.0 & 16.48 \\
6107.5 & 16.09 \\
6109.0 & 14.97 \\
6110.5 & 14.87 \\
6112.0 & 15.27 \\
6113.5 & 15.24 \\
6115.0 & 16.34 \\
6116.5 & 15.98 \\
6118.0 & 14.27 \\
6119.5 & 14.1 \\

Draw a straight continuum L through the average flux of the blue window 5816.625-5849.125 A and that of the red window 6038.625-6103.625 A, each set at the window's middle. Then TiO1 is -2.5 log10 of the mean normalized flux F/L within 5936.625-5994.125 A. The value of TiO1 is 0.06 mag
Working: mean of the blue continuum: 15.3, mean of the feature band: 14.5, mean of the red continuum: 15.3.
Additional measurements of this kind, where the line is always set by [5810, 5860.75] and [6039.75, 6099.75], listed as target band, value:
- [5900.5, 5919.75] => 0.02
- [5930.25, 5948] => 0.10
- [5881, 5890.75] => 0.16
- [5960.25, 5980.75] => 0.05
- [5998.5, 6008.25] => 0.09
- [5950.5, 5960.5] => 0.08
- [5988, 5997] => -0.02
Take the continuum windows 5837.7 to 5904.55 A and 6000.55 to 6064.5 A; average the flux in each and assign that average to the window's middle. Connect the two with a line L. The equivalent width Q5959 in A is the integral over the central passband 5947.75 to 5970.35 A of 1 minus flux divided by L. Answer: 0.9 A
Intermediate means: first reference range 14.4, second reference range 15.2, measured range 14.3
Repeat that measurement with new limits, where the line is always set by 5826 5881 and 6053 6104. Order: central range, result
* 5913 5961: 2.4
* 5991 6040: -0.3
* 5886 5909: 1.6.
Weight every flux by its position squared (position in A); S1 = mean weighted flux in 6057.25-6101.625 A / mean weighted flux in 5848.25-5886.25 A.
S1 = 1.1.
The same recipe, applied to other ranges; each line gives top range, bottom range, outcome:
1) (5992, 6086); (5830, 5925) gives 1.11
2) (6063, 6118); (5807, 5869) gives 1.10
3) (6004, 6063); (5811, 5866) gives 1.09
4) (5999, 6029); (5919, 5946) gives 1.05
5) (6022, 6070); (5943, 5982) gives 1.11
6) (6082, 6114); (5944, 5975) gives 1.13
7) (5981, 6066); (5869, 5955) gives 1.12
